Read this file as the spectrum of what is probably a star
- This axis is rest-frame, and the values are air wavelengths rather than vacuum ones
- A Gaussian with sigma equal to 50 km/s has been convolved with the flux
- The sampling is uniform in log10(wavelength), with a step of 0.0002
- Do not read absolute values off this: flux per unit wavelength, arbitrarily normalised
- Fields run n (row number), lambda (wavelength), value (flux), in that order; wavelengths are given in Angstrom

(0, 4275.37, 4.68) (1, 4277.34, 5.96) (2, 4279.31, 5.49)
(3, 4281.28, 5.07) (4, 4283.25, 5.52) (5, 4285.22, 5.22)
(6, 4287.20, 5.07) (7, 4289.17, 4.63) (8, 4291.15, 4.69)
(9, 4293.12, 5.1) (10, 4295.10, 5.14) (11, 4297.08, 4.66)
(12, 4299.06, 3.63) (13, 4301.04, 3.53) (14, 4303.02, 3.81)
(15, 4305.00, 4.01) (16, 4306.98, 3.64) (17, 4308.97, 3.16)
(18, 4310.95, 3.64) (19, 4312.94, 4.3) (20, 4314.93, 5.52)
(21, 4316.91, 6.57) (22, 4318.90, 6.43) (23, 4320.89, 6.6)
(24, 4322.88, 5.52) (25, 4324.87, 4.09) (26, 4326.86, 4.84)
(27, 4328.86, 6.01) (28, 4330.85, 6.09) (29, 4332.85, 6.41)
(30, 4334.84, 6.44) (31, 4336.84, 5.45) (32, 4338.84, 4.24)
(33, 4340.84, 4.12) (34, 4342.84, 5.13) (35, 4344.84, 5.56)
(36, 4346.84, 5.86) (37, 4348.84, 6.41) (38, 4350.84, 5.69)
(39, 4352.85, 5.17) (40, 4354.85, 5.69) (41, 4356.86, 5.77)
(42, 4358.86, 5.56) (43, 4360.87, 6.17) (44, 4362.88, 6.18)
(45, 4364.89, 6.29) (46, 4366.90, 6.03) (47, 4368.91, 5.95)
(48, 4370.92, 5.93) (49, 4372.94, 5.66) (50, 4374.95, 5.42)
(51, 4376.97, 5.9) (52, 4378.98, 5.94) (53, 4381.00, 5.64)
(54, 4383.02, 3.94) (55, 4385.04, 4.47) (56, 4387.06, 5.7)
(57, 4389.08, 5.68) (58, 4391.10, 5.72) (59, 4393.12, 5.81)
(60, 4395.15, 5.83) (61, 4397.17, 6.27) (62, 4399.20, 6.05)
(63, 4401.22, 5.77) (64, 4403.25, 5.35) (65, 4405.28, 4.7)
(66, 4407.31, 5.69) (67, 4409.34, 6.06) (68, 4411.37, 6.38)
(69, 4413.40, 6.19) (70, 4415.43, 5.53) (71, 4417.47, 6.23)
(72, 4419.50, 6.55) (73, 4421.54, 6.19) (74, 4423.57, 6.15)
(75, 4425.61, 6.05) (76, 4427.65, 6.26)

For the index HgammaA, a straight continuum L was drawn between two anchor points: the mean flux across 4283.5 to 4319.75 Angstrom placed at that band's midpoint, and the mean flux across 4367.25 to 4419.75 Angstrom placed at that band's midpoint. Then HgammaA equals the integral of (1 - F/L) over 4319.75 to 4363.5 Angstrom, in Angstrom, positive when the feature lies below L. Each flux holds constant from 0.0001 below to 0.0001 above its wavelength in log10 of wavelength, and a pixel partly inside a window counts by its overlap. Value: -4.4 Angstrom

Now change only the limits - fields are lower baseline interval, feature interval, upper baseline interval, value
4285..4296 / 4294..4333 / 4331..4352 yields 2.90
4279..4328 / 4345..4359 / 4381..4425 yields -1.31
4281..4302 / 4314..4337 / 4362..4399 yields -3.34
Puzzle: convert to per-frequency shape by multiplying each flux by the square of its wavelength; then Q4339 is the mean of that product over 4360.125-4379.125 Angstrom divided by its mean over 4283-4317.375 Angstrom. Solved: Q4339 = 1.4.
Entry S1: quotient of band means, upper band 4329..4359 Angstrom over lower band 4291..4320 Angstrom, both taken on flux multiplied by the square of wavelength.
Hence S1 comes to 1.26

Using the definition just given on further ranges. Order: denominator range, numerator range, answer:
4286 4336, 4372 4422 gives 1.20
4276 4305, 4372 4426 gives 1.26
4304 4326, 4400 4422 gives 1.26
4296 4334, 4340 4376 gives 1.19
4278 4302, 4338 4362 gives 1.16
